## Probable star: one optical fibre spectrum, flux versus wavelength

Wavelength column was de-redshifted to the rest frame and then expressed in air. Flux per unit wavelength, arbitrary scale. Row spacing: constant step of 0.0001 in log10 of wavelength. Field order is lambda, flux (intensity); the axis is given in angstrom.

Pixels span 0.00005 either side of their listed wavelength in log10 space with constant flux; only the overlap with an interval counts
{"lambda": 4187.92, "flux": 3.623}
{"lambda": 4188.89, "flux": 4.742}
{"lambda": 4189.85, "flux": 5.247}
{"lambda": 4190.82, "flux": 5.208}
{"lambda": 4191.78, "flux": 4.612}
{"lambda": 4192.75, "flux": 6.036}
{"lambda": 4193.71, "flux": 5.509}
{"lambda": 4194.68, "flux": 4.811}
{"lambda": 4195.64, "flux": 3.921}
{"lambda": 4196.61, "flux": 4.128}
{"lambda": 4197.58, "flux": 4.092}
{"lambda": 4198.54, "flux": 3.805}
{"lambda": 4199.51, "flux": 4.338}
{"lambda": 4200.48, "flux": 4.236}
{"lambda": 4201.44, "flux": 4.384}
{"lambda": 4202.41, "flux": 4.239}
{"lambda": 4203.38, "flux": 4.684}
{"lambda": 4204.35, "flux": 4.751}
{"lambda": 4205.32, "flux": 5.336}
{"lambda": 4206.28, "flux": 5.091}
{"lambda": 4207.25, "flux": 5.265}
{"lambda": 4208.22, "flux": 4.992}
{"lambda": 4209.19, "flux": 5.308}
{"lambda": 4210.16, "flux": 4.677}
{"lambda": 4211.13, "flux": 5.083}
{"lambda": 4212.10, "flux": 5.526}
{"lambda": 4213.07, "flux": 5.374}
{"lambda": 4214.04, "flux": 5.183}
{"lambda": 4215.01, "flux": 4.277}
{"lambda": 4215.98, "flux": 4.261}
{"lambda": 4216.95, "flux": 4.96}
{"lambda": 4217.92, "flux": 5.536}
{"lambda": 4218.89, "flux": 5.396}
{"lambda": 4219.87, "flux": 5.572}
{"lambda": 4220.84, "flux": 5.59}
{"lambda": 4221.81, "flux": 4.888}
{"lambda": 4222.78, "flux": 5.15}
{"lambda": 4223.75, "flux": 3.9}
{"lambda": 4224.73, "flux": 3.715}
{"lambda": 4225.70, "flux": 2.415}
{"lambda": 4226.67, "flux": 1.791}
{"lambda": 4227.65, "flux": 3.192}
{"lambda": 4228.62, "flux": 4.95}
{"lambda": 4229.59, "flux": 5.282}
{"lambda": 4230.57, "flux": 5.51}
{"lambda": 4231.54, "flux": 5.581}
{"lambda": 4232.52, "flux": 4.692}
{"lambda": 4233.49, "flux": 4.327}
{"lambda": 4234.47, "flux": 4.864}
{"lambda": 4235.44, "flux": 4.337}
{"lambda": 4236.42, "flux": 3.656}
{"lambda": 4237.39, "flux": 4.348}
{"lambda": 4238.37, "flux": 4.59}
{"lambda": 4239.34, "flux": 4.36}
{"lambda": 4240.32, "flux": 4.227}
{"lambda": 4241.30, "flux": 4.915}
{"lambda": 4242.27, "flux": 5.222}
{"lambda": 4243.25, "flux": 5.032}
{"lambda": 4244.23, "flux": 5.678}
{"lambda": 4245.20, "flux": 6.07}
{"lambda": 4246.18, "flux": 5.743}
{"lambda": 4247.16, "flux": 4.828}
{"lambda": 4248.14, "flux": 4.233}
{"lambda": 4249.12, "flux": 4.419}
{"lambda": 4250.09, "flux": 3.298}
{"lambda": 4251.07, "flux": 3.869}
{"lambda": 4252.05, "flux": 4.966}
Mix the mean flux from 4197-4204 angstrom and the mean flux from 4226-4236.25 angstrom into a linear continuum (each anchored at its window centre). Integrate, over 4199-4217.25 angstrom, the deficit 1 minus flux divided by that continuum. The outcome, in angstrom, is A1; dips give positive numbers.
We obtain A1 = -2.3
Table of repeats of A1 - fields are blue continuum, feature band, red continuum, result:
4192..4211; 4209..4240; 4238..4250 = 1.2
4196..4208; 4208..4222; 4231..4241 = -1.8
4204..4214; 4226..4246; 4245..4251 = 0.7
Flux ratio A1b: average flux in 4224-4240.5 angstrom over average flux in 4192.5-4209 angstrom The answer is 0.9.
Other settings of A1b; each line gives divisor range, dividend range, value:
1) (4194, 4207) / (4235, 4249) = 1.07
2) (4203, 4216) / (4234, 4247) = 0.97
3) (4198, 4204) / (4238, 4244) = 1.11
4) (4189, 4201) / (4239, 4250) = 1.06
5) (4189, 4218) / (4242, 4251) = 1.01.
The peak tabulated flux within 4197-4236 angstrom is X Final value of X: 5.59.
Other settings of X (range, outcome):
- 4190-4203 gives 6.036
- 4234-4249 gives 6.07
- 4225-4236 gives 5.581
